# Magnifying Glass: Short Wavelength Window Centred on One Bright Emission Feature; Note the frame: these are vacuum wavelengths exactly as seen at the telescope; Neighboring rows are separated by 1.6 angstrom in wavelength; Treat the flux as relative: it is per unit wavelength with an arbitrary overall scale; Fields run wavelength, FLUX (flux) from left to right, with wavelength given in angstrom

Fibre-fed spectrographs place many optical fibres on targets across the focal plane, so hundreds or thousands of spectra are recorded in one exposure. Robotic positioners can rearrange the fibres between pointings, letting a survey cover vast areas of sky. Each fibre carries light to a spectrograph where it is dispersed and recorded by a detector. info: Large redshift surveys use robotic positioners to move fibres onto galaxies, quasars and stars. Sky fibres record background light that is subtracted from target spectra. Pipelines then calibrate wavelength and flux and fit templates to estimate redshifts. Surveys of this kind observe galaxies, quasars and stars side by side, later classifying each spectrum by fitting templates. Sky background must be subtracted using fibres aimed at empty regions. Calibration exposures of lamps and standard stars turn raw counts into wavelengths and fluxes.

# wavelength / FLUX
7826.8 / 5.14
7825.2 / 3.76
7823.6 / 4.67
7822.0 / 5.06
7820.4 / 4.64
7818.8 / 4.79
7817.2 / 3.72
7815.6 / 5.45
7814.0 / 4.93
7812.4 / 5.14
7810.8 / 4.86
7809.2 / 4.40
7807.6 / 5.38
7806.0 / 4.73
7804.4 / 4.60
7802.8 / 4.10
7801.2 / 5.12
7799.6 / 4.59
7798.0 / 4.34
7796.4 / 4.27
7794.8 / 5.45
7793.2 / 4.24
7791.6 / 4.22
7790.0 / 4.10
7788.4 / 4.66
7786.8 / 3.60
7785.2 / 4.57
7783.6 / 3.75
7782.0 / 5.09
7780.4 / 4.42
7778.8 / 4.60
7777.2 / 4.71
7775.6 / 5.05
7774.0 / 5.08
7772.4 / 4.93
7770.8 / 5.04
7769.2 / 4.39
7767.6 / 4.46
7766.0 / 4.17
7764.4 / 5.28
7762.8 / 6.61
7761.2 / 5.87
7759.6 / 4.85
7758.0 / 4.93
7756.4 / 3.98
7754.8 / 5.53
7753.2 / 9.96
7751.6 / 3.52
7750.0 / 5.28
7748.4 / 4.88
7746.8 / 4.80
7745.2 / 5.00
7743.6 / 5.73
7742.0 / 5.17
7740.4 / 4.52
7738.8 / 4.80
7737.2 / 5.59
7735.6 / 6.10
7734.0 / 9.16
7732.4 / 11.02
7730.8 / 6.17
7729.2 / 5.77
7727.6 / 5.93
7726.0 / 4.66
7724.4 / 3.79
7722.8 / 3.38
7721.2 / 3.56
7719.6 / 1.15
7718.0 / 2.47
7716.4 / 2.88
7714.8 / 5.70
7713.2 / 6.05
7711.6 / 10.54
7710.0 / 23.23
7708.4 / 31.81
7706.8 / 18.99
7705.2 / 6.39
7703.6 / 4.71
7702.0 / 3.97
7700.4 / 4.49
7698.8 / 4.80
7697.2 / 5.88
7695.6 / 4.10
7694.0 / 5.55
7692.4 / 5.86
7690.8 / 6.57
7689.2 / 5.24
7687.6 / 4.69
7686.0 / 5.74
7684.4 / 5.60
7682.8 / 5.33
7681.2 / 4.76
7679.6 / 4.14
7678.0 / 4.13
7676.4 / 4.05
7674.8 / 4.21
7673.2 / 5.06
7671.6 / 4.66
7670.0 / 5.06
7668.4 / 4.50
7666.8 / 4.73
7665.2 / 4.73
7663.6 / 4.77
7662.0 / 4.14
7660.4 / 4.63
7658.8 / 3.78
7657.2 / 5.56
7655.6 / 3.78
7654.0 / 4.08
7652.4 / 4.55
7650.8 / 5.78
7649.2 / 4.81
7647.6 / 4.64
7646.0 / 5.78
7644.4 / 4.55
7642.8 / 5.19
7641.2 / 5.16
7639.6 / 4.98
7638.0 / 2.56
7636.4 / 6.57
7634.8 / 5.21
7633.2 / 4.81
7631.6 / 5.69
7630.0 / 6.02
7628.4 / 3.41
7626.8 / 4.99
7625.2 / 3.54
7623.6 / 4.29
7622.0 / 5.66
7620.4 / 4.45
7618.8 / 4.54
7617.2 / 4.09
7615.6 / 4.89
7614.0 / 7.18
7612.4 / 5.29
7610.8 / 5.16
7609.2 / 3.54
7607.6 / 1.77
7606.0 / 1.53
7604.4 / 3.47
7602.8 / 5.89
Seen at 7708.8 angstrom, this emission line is H-alpha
